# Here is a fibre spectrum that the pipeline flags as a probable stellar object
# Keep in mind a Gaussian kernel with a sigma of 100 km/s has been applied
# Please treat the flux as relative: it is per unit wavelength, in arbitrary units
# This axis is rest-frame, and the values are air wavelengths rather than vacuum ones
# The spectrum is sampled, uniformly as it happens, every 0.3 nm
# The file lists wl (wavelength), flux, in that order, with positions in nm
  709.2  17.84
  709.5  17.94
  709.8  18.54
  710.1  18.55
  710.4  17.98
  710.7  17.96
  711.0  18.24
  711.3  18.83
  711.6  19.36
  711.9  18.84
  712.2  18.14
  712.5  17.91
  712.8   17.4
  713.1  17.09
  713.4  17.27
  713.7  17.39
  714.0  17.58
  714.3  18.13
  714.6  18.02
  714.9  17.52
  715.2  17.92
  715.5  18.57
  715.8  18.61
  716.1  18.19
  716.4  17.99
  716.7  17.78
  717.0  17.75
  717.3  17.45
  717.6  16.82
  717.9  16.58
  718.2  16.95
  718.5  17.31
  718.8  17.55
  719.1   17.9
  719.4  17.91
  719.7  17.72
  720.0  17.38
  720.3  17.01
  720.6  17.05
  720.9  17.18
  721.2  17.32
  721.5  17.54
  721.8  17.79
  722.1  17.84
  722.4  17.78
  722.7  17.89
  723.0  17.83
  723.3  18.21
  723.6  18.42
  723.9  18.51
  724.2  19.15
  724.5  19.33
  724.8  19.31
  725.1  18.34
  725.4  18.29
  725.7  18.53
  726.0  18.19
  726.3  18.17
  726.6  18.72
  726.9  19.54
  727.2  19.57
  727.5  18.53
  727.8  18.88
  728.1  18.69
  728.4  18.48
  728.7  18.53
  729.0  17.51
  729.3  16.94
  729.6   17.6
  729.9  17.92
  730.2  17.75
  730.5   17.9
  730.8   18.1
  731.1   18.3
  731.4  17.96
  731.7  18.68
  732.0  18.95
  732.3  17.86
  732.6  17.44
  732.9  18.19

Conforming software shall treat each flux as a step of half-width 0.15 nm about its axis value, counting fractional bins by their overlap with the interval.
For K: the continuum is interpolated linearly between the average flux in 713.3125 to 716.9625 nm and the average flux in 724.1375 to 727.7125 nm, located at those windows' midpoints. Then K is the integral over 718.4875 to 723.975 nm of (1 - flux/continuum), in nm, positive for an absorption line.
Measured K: 0.22 nm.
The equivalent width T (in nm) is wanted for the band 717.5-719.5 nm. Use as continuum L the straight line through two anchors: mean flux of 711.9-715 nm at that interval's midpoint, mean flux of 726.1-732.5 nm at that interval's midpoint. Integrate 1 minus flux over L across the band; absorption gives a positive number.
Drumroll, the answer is 0.07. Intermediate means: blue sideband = 17.7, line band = 17.3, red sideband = 18.3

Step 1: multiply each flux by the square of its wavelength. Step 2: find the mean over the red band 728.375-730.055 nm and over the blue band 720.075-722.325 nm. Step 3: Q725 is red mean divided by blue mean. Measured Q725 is 1.0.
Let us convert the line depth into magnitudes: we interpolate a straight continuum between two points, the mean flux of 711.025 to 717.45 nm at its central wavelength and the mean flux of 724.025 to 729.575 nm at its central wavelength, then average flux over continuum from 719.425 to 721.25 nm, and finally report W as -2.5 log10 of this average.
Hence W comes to 0.06 mag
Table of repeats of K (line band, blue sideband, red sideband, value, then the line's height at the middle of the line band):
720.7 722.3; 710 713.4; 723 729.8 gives 0.075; 18.4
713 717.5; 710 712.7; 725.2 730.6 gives 0.139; 18.4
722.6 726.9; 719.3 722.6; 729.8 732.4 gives -0.190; 17.8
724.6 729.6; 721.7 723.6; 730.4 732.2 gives -0.101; 18.1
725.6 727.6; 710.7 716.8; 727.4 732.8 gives -0.074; 18.1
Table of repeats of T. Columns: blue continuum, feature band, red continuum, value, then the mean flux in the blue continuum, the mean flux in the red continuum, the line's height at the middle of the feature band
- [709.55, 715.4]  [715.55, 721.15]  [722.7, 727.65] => 0.24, 18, 18.6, 18.3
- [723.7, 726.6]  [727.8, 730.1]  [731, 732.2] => 0.07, 18.6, 18.5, 18.5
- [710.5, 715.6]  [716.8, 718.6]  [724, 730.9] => 0.10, 18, 18.4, 18.1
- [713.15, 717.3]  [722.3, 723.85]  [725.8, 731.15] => 0.00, 17.9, 18.3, 18.1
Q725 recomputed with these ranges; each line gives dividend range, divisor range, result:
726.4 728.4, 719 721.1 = 1.11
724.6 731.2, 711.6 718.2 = 1.07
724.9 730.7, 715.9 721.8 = 1.08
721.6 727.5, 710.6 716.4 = 1.06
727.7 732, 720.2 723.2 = 1.06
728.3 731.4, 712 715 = 1.06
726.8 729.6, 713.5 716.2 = 1.07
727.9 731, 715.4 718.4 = 1.05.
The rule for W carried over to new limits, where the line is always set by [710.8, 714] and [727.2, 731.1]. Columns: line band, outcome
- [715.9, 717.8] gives 0.02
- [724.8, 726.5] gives -0.02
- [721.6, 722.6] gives 0.02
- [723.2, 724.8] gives -0.04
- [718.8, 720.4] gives 0.03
